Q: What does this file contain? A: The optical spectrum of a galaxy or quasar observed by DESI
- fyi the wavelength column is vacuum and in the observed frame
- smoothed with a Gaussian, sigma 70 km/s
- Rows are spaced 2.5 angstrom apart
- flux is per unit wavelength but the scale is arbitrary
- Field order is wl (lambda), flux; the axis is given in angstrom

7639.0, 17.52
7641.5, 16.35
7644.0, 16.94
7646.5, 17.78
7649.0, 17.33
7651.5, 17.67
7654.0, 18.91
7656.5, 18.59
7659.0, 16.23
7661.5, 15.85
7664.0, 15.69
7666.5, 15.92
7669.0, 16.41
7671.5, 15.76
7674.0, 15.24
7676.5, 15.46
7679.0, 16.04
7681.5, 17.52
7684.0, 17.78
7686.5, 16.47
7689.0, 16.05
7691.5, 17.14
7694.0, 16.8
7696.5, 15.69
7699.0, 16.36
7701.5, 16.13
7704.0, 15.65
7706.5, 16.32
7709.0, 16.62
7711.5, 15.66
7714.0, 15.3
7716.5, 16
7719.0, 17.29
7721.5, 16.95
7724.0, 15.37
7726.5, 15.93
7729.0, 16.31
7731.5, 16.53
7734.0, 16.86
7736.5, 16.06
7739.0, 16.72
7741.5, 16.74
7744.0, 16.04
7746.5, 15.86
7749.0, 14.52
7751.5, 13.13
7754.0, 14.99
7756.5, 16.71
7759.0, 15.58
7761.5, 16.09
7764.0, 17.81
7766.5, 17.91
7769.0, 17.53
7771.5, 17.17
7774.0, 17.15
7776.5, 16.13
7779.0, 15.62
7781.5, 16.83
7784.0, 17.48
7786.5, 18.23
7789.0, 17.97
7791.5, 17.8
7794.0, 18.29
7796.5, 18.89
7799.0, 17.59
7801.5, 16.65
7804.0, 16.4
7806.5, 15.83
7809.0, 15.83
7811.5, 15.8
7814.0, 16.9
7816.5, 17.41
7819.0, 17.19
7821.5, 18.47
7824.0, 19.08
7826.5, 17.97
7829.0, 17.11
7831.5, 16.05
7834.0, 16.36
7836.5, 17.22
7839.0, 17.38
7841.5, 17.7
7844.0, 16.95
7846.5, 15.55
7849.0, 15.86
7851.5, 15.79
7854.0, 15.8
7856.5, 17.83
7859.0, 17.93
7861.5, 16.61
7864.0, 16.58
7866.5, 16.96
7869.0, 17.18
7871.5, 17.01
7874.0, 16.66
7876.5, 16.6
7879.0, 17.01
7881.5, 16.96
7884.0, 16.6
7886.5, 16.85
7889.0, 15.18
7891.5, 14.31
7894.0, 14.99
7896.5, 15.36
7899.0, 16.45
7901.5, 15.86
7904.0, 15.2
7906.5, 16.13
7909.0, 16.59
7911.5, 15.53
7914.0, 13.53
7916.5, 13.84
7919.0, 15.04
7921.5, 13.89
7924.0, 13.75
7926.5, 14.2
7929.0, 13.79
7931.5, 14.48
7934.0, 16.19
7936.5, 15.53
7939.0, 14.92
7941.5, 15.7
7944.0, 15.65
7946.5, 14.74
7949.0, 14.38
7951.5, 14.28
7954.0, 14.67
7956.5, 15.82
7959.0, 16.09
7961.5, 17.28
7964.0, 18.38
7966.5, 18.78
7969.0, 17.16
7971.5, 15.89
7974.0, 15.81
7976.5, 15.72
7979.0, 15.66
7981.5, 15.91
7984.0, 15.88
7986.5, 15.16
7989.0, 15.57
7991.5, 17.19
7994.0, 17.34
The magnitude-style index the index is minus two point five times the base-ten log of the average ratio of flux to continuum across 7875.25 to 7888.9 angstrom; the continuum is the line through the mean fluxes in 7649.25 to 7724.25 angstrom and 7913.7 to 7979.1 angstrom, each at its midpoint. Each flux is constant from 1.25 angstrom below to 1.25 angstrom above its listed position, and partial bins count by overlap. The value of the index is -0.07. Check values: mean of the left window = 16.5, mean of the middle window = 16.7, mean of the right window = 15.4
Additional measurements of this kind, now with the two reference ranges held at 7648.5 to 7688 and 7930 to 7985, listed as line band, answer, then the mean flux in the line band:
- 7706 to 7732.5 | 0.02 mag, 16.2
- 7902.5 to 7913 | 0.01 mag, 15.8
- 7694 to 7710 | 0.03 mag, 16.2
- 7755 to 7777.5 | -0.03 mag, 16.9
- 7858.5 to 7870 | -0.06 mag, 17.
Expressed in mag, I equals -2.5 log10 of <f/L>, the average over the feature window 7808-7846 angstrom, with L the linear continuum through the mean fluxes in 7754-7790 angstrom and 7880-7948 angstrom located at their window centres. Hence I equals -0.06 mag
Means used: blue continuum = 16.9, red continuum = 15.2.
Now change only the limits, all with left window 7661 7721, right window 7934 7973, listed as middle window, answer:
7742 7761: 0.06 mag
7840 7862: -0.04 mag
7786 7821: -0.07 mag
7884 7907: 0.03 mag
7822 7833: -0.10 mag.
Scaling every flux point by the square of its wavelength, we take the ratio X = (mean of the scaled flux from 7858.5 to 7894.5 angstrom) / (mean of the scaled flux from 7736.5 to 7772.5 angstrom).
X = 1.05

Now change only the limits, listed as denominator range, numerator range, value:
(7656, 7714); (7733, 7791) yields 1.03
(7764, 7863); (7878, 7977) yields 0.94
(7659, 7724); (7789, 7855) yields 1.08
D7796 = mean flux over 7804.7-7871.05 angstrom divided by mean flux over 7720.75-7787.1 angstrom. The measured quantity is 1.03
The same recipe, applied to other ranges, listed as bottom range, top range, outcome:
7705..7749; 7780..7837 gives 1.07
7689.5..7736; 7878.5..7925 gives 0.95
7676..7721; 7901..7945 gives 0.91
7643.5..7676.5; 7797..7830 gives 1.02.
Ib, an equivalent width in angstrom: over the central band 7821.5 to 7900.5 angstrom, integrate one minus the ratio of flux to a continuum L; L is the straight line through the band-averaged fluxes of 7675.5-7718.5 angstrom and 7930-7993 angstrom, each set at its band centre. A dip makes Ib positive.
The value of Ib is -3.1 angstrom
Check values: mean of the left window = 16.3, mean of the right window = 15.9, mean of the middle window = 16.7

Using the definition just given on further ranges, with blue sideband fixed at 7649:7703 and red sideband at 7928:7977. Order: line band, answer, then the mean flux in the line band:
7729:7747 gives 0.0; 16.4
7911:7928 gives 1.8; 14.2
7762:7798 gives -2.6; 17.5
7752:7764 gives 0.3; 15.9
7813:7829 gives -1.6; 17.8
